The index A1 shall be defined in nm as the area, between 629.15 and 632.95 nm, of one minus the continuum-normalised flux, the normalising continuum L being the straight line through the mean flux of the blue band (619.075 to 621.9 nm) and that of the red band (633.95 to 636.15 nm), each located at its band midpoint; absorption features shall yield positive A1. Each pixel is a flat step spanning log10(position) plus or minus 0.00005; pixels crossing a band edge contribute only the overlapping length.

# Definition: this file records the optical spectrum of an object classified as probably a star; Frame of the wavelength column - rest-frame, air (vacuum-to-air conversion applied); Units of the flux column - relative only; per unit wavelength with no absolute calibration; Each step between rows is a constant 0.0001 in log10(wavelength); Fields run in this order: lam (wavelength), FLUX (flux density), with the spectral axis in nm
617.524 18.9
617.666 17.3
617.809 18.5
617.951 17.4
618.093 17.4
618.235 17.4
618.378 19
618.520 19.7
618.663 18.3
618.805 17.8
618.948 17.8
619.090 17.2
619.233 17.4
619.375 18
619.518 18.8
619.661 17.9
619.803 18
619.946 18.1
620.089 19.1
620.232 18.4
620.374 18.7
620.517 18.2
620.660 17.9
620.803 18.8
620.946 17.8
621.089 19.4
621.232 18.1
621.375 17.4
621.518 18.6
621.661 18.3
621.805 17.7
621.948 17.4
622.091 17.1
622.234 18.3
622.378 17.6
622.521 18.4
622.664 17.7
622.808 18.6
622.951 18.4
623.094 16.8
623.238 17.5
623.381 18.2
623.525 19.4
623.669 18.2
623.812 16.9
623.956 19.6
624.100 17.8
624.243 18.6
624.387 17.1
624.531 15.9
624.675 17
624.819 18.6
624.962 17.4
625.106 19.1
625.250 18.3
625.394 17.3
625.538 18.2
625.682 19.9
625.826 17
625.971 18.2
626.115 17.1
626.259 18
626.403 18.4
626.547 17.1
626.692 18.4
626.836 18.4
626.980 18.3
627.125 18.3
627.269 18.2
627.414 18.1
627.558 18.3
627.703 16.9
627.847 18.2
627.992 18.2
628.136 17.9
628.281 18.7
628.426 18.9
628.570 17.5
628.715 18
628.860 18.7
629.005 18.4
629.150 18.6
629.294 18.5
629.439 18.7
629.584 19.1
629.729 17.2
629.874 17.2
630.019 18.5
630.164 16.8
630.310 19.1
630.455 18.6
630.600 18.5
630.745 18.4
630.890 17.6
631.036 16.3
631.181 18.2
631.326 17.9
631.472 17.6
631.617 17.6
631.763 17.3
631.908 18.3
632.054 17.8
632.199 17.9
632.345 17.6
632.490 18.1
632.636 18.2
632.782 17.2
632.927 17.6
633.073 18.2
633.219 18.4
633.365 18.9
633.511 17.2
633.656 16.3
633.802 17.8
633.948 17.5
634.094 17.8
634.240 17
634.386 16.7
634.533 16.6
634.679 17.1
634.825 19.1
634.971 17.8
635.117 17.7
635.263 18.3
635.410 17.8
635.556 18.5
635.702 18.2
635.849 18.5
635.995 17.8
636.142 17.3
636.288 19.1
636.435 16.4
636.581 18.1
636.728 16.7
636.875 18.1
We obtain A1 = -0.01 nm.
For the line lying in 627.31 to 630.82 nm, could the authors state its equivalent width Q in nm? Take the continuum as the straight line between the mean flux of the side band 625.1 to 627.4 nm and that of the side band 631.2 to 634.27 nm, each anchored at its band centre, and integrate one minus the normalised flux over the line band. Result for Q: -0.05 nm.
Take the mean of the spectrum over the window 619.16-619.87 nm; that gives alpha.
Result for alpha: 18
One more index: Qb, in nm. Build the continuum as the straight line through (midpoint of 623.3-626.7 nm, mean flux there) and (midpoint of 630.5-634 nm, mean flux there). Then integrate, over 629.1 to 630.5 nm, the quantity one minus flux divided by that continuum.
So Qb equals -0.03 nm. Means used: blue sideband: 18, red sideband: 17.8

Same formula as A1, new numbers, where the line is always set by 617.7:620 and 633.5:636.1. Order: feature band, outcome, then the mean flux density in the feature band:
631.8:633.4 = -0.02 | 18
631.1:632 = 0.00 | 17.8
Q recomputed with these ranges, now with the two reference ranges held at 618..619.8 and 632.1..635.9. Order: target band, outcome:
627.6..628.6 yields -0.01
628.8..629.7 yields -0.04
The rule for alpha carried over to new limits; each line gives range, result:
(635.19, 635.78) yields 18.2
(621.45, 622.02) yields 18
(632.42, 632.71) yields 18.1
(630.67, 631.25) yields 17.6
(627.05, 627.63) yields 18.2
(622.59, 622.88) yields 18.2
